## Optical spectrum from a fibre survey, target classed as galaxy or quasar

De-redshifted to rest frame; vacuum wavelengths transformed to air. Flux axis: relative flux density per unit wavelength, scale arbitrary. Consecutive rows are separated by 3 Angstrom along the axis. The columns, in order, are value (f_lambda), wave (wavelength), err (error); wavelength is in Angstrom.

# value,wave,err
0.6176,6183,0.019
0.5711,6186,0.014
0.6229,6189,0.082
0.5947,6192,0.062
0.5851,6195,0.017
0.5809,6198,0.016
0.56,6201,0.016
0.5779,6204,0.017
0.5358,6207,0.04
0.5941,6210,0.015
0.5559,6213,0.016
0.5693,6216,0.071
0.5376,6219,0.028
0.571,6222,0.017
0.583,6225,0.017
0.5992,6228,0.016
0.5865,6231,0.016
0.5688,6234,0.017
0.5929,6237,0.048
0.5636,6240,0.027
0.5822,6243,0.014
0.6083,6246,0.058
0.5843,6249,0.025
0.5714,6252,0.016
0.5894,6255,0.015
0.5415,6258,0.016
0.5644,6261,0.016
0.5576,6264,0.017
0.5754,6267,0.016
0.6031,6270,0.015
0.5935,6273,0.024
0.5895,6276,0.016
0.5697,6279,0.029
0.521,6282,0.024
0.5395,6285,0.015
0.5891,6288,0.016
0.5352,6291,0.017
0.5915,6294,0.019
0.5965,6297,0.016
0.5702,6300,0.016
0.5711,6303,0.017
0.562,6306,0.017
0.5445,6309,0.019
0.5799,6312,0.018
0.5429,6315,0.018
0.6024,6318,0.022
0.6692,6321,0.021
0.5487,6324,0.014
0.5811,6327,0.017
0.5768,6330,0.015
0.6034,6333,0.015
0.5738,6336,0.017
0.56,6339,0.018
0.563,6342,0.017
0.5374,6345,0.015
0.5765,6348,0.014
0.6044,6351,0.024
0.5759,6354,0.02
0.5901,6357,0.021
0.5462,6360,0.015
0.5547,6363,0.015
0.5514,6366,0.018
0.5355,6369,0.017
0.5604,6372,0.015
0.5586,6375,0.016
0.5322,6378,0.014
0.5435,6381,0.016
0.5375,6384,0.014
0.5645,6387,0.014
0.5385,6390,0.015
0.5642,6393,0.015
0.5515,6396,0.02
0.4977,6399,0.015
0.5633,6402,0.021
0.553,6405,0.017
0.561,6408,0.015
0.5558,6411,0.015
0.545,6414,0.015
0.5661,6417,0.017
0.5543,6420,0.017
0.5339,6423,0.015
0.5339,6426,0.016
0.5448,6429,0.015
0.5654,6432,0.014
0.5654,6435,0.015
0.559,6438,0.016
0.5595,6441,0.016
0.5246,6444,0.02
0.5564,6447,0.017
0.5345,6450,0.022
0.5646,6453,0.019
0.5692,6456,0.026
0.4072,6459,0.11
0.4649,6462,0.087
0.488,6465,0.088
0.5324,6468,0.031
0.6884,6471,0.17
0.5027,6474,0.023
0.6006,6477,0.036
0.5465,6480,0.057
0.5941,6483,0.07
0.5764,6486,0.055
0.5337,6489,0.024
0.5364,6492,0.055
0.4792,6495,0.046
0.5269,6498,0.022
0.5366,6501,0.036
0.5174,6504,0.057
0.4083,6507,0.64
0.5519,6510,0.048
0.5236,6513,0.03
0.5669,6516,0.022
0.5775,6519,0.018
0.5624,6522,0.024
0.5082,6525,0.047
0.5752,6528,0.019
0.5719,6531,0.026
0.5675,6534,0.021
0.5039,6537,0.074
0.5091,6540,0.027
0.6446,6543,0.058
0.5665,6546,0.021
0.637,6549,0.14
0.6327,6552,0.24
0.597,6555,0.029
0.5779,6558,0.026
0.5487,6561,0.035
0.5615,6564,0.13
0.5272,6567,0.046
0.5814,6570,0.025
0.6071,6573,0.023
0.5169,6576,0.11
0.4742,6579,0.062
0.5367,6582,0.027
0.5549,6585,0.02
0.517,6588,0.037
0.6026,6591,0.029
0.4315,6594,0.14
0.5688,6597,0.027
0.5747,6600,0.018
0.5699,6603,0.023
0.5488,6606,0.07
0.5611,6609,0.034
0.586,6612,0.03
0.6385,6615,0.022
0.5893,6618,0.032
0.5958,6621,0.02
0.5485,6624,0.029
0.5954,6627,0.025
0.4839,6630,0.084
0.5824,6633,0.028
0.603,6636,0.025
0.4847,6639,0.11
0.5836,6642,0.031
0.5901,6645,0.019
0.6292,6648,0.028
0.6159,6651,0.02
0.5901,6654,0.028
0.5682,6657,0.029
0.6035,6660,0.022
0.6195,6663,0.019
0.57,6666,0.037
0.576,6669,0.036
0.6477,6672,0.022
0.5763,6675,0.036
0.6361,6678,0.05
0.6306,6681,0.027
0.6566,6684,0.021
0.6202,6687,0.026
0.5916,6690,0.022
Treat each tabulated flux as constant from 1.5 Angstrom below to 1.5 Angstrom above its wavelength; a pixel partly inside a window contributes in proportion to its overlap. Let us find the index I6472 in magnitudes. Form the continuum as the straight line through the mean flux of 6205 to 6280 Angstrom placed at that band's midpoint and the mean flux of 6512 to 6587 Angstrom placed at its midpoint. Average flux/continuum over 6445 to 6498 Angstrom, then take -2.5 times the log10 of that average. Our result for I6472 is 0.05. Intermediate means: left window 0.576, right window 0.561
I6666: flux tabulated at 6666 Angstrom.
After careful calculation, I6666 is 0.57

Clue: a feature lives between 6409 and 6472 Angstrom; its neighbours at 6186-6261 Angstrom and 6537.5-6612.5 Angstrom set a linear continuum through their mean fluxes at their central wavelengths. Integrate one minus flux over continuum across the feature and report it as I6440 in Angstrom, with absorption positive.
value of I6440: 2.7 Angstrom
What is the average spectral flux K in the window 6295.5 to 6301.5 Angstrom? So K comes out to 0.583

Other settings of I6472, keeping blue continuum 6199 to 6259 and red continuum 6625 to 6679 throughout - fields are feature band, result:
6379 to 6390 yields 0.06 mag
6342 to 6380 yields 0.03 mag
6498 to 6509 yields 0.17 mag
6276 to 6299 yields 0.02 mag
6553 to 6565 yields 0.02 mag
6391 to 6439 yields 0.05 mag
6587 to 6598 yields 0.11 mag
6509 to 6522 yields 0.05 mag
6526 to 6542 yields 0.07 mag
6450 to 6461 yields 0.13 mag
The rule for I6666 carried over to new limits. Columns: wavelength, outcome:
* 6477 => 0.6006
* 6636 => 0.603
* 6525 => 0.5082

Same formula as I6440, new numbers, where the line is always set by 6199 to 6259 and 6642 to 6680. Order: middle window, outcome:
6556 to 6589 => 2.7 Angstrom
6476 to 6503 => 2.0 Angstrom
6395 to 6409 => 1.0 Angstrom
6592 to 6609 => 1.6 Angstrom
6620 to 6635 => 0.9 Angstrom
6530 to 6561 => 0.8 Angstrom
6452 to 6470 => 2.5 Angstrom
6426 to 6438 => 0.6 Angstrom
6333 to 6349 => 0.4 Angstrom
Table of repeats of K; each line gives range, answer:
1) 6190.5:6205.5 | 0.58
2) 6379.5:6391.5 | 0.546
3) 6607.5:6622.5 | 0.594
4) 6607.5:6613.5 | 0.574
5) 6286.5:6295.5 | 0.572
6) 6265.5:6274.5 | 0.591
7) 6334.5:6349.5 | 0.562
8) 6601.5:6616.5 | 0.581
